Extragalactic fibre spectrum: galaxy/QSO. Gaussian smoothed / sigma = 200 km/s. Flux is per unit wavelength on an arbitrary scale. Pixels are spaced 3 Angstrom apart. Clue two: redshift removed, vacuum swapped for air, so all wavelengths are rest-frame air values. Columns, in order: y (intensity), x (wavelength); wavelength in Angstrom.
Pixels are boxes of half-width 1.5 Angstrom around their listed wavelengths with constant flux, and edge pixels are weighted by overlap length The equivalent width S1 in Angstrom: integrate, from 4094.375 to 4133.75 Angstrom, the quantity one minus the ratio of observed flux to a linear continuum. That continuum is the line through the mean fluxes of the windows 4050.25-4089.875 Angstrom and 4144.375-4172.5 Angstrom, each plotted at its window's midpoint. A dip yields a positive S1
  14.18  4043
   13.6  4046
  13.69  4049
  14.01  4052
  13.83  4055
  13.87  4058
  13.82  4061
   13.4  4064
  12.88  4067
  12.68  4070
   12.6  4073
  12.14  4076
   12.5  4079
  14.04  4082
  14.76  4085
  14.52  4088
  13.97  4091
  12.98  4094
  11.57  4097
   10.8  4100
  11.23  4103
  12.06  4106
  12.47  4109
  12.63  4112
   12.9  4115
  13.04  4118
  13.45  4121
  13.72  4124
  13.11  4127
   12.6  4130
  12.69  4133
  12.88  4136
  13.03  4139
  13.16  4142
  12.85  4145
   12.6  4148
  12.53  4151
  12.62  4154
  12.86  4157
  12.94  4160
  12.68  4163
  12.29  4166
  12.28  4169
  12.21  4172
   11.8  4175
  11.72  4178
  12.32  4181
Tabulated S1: 1.6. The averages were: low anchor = 13.5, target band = 12.5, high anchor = 12.6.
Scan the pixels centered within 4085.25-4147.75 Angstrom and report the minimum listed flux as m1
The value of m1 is 10.8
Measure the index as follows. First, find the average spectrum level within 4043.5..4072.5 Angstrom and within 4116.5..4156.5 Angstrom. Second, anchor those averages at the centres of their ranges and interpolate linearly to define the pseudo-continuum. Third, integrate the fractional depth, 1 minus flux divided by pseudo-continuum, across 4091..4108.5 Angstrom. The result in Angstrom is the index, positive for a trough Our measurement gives 1.7 Angstrom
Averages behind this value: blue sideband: 13.5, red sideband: 12.9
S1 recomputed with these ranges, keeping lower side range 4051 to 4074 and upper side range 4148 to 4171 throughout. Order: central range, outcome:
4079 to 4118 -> 0.8 Angstrom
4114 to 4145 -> -0.5 Angstrom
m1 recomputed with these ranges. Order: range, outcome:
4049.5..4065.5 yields 13.4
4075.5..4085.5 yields 12.14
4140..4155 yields 12.53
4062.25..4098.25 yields 11.57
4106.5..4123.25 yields 12.47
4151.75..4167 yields 12.29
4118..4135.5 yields 12.6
